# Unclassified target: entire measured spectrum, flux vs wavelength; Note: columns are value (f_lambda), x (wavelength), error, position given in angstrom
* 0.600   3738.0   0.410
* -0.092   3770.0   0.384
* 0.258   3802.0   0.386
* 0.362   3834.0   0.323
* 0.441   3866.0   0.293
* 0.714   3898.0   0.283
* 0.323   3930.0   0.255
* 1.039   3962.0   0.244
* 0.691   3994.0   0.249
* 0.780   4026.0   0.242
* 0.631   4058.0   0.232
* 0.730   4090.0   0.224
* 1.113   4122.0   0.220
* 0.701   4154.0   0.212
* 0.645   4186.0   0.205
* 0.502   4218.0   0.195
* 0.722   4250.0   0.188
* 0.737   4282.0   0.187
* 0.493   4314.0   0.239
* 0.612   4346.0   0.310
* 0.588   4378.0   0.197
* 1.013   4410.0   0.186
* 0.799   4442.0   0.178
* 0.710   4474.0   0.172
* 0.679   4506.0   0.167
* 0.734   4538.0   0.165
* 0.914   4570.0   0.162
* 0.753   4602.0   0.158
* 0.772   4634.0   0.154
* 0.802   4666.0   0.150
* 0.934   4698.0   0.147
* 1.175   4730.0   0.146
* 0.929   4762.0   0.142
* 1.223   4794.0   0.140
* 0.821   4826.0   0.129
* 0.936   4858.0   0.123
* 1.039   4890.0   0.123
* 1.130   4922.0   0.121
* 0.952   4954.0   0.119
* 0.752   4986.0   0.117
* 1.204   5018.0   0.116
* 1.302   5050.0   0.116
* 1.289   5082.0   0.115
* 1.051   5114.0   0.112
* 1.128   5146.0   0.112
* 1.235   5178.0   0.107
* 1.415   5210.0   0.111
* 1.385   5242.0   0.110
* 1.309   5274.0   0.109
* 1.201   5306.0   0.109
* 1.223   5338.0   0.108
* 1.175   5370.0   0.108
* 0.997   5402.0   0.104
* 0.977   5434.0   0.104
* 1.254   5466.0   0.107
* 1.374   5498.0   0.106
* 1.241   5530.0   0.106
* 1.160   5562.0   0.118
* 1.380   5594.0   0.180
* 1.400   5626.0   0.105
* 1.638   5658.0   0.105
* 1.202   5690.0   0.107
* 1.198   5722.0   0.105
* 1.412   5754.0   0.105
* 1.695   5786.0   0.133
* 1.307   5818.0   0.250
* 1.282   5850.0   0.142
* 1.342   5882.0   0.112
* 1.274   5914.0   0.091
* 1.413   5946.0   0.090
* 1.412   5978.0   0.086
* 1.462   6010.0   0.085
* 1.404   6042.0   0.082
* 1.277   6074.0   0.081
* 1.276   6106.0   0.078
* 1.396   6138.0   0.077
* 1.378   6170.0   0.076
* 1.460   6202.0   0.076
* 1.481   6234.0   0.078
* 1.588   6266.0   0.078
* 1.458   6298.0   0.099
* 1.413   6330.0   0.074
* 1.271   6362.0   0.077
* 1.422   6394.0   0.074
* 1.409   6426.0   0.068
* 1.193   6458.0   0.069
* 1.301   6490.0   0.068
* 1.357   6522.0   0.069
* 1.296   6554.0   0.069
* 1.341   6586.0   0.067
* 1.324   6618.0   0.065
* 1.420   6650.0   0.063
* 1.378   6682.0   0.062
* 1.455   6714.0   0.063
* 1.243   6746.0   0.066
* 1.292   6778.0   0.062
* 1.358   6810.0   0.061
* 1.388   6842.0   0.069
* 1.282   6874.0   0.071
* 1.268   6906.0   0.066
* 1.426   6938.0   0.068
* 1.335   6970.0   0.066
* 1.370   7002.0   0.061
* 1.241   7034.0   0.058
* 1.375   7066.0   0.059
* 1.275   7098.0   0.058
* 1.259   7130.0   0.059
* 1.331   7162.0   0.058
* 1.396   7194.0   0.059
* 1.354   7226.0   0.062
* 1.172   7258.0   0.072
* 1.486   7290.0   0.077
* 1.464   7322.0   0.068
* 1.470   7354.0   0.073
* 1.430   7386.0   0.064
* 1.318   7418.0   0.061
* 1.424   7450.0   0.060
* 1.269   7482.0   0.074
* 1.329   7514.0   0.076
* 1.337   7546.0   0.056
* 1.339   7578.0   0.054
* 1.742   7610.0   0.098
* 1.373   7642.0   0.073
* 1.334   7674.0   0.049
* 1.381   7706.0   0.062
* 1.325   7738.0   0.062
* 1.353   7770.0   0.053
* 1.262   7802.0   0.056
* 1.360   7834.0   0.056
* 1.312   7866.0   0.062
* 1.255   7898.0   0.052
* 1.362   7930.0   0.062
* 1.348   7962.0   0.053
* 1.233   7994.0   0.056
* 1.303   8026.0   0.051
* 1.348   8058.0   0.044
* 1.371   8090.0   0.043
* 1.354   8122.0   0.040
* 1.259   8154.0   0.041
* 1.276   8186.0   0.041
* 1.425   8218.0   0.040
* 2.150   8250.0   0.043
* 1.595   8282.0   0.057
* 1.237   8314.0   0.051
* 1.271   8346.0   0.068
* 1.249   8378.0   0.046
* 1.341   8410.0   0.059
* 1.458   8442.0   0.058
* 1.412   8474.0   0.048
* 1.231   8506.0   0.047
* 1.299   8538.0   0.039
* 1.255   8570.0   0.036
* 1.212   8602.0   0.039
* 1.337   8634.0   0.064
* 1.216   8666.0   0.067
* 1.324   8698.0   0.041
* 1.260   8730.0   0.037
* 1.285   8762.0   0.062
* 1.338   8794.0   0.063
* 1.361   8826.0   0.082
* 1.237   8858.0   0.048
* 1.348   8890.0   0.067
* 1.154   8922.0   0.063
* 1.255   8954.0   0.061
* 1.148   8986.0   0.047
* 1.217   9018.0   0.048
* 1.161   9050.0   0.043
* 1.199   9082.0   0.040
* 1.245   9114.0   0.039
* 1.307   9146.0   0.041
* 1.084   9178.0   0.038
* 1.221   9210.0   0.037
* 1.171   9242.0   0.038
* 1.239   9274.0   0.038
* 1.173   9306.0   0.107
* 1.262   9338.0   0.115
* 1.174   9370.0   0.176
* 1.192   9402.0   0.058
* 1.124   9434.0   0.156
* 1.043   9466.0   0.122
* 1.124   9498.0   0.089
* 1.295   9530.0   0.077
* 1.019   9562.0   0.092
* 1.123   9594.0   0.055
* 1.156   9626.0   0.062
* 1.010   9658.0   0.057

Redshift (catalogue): 0.256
